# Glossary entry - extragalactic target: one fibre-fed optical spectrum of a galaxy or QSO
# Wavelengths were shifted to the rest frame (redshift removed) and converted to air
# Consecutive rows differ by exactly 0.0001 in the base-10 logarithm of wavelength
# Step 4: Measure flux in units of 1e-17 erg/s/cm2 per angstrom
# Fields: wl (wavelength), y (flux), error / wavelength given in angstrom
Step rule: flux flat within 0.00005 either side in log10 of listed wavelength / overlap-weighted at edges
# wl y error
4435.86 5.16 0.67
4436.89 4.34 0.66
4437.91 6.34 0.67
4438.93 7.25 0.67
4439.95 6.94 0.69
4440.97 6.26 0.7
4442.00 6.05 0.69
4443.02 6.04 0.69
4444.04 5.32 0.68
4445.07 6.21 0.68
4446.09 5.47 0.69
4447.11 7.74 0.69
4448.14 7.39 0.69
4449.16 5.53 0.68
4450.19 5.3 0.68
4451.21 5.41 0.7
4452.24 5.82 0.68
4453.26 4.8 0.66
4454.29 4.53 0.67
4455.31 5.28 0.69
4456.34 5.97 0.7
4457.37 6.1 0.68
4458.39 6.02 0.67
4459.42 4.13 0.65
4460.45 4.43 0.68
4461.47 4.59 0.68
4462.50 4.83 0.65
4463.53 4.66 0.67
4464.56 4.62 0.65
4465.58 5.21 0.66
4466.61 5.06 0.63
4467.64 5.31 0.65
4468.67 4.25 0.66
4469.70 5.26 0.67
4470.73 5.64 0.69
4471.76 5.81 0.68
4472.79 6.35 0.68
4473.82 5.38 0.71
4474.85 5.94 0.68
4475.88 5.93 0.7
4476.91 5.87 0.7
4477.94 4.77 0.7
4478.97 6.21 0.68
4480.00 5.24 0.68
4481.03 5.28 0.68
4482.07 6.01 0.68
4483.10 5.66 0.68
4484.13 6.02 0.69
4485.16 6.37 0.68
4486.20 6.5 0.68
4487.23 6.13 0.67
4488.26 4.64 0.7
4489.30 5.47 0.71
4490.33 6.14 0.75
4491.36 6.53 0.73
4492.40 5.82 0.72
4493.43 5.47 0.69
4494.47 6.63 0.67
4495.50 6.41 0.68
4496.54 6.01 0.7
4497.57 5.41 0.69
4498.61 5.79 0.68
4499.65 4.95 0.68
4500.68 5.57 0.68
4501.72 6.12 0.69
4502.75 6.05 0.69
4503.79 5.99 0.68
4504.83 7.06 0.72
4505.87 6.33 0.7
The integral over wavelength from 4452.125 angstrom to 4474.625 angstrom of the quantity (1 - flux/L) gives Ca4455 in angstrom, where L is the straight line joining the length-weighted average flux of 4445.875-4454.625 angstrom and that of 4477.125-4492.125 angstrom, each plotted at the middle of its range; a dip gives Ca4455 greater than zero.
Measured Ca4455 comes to 2.4 angstrom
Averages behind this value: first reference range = 5.81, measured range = 5.18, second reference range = 5.79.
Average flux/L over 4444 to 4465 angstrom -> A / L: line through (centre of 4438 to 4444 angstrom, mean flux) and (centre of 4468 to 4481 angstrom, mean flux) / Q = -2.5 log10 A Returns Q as 0.12 mag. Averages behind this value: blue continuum 6.41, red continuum 5.54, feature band 5.44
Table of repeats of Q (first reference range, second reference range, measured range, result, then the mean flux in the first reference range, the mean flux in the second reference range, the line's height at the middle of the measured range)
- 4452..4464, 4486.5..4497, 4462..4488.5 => 0.003 mag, 5.08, 5.94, 5.52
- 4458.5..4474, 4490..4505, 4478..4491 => -0.037 mag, 5.05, 5.97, 5.59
